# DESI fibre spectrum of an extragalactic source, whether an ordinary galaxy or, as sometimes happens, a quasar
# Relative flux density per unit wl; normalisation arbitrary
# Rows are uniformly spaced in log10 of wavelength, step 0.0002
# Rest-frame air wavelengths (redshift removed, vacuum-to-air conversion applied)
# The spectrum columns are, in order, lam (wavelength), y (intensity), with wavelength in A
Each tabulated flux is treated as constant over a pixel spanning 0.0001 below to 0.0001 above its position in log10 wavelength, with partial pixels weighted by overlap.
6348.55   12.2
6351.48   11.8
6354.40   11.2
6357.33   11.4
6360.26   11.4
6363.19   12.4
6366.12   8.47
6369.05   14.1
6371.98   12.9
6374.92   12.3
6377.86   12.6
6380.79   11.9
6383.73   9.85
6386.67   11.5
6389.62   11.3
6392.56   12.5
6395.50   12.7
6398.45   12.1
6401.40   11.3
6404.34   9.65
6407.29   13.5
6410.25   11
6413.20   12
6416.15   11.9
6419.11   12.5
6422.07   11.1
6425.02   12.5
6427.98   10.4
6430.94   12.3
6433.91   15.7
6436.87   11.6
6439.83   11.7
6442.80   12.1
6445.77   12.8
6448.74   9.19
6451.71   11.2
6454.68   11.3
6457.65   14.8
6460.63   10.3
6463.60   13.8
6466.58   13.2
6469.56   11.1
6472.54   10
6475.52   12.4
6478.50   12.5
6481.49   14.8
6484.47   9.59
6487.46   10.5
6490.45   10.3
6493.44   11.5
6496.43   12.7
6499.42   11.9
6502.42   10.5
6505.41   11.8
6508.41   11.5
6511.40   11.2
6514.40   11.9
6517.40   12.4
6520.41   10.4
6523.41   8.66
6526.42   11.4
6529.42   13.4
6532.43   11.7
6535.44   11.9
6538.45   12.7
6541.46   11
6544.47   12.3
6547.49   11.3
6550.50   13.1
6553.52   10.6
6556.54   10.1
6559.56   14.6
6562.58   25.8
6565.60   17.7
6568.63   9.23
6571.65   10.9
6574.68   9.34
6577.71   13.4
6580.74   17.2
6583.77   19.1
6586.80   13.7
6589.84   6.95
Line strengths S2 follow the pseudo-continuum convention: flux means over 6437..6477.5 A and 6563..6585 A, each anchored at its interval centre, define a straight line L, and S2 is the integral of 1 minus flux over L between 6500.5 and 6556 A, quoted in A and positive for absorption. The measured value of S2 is 7.7 A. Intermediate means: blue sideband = 11.8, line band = 11.5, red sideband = 14.4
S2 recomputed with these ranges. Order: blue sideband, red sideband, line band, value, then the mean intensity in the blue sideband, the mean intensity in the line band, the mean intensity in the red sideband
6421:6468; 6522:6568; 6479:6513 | 2.9 A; 12.1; 11.5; 13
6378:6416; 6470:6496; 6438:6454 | 0.2 A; 11.7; 11.4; 11.5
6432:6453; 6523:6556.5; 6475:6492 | 0.4 A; 12.1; 11.6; 11.7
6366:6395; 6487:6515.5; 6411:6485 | -2.7 A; 11.9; 12.1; 11.4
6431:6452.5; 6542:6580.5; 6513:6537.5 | 2.7 A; 12.1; 11.5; 13.3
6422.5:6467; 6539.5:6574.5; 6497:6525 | 3.4 A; 12.1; 11.2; 13.2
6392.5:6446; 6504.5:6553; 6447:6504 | 0.8 A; 12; 11.7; 11.6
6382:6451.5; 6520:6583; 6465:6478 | 0.5 A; 11.8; 11.8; 12.8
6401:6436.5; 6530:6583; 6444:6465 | 0.7 A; 12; 11.9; 13.2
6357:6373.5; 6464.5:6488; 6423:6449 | -0.7 A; 11.8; 12.1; 11.9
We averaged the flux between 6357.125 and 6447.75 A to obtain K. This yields 11.9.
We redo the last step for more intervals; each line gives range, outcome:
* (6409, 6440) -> 12.1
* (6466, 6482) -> 12.1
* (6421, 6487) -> 12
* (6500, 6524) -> 11.2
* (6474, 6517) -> 11.7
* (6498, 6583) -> 12.5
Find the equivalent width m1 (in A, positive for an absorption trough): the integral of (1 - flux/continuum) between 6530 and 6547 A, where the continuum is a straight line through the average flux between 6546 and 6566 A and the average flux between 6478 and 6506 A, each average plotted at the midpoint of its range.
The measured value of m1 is 2.2 A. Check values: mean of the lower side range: 11.6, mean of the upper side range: 14.6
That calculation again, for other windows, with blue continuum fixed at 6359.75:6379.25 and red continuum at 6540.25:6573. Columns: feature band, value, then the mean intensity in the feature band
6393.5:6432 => 1.8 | 11.8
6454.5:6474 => 0.9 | 12.1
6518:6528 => 2.1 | 10.4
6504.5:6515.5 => 1.2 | 11.6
